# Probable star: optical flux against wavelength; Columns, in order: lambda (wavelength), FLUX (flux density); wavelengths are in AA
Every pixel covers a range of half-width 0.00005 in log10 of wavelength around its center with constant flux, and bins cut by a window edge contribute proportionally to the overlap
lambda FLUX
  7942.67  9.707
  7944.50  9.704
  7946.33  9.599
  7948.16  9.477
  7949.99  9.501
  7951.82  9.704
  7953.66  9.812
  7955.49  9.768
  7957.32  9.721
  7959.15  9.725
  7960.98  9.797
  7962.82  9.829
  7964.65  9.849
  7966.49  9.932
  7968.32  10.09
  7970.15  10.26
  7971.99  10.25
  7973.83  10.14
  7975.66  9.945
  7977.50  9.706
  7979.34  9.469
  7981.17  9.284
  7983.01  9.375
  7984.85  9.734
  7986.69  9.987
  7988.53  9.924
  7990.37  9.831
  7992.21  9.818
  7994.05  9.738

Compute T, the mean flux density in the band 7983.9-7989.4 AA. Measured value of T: 9.87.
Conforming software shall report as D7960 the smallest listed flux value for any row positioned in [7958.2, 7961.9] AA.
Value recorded 9.725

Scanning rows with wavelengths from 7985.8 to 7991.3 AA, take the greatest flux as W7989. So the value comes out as 9.987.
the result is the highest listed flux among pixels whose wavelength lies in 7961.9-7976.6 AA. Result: 10.26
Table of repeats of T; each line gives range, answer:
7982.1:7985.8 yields 9.55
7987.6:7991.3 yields 9.87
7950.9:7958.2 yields 9.75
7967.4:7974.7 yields 10.2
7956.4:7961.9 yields 9.75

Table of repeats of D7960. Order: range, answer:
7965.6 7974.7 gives 9.932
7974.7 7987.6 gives 9.284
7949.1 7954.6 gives 9.501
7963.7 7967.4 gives 9.849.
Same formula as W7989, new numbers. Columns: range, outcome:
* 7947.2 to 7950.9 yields 9.501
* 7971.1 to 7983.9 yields 10.25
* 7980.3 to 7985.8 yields 9.734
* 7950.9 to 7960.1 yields 9.812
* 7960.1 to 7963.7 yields 9.829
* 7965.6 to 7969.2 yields 10.09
